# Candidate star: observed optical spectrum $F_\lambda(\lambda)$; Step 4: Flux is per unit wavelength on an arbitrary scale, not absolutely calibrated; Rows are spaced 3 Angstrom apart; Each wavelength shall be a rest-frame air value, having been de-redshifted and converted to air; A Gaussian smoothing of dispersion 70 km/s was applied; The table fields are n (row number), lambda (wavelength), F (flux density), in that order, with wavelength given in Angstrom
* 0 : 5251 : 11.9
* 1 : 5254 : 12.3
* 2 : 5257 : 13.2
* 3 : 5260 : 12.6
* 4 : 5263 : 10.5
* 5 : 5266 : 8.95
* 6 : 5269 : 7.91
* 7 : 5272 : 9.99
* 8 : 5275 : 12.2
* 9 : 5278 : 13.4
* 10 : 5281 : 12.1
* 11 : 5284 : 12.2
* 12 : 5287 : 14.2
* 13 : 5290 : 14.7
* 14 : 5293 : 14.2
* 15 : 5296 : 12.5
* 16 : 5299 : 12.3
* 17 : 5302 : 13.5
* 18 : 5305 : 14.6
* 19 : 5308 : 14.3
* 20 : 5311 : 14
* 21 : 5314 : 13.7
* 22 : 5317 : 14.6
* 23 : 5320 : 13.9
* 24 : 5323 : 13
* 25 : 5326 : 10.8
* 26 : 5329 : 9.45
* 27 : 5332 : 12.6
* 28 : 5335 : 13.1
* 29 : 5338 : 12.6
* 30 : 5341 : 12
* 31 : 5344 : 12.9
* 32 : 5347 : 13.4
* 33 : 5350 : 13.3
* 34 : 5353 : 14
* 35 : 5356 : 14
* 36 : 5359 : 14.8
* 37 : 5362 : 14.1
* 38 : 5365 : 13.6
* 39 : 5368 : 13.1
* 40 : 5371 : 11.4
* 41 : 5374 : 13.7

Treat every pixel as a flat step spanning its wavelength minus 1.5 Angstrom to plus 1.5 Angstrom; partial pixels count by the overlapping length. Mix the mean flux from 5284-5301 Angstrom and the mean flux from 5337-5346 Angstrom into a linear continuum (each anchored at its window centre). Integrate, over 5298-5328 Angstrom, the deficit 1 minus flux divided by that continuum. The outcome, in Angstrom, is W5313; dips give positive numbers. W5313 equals -0.8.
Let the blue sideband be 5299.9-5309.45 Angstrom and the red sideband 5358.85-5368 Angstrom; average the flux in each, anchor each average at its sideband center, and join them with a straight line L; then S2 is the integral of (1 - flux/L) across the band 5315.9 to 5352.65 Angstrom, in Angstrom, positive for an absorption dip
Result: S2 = 3.4 Angstrom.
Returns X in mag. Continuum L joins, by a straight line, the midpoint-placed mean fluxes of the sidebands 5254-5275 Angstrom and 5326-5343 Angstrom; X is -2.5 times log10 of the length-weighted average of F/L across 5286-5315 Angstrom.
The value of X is -0.213 mag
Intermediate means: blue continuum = 10.8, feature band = 13.8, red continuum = 11.9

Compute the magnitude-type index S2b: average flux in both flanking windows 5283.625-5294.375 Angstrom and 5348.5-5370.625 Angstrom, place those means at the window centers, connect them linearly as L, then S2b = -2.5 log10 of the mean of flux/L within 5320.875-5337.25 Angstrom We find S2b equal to 0.16 mag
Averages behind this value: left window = 14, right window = 13.7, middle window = 11.9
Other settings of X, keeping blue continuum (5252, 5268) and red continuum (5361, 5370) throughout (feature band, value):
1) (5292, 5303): -0.08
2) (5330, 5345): 0.03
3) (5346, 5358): -0.04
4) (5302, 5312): -0.15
